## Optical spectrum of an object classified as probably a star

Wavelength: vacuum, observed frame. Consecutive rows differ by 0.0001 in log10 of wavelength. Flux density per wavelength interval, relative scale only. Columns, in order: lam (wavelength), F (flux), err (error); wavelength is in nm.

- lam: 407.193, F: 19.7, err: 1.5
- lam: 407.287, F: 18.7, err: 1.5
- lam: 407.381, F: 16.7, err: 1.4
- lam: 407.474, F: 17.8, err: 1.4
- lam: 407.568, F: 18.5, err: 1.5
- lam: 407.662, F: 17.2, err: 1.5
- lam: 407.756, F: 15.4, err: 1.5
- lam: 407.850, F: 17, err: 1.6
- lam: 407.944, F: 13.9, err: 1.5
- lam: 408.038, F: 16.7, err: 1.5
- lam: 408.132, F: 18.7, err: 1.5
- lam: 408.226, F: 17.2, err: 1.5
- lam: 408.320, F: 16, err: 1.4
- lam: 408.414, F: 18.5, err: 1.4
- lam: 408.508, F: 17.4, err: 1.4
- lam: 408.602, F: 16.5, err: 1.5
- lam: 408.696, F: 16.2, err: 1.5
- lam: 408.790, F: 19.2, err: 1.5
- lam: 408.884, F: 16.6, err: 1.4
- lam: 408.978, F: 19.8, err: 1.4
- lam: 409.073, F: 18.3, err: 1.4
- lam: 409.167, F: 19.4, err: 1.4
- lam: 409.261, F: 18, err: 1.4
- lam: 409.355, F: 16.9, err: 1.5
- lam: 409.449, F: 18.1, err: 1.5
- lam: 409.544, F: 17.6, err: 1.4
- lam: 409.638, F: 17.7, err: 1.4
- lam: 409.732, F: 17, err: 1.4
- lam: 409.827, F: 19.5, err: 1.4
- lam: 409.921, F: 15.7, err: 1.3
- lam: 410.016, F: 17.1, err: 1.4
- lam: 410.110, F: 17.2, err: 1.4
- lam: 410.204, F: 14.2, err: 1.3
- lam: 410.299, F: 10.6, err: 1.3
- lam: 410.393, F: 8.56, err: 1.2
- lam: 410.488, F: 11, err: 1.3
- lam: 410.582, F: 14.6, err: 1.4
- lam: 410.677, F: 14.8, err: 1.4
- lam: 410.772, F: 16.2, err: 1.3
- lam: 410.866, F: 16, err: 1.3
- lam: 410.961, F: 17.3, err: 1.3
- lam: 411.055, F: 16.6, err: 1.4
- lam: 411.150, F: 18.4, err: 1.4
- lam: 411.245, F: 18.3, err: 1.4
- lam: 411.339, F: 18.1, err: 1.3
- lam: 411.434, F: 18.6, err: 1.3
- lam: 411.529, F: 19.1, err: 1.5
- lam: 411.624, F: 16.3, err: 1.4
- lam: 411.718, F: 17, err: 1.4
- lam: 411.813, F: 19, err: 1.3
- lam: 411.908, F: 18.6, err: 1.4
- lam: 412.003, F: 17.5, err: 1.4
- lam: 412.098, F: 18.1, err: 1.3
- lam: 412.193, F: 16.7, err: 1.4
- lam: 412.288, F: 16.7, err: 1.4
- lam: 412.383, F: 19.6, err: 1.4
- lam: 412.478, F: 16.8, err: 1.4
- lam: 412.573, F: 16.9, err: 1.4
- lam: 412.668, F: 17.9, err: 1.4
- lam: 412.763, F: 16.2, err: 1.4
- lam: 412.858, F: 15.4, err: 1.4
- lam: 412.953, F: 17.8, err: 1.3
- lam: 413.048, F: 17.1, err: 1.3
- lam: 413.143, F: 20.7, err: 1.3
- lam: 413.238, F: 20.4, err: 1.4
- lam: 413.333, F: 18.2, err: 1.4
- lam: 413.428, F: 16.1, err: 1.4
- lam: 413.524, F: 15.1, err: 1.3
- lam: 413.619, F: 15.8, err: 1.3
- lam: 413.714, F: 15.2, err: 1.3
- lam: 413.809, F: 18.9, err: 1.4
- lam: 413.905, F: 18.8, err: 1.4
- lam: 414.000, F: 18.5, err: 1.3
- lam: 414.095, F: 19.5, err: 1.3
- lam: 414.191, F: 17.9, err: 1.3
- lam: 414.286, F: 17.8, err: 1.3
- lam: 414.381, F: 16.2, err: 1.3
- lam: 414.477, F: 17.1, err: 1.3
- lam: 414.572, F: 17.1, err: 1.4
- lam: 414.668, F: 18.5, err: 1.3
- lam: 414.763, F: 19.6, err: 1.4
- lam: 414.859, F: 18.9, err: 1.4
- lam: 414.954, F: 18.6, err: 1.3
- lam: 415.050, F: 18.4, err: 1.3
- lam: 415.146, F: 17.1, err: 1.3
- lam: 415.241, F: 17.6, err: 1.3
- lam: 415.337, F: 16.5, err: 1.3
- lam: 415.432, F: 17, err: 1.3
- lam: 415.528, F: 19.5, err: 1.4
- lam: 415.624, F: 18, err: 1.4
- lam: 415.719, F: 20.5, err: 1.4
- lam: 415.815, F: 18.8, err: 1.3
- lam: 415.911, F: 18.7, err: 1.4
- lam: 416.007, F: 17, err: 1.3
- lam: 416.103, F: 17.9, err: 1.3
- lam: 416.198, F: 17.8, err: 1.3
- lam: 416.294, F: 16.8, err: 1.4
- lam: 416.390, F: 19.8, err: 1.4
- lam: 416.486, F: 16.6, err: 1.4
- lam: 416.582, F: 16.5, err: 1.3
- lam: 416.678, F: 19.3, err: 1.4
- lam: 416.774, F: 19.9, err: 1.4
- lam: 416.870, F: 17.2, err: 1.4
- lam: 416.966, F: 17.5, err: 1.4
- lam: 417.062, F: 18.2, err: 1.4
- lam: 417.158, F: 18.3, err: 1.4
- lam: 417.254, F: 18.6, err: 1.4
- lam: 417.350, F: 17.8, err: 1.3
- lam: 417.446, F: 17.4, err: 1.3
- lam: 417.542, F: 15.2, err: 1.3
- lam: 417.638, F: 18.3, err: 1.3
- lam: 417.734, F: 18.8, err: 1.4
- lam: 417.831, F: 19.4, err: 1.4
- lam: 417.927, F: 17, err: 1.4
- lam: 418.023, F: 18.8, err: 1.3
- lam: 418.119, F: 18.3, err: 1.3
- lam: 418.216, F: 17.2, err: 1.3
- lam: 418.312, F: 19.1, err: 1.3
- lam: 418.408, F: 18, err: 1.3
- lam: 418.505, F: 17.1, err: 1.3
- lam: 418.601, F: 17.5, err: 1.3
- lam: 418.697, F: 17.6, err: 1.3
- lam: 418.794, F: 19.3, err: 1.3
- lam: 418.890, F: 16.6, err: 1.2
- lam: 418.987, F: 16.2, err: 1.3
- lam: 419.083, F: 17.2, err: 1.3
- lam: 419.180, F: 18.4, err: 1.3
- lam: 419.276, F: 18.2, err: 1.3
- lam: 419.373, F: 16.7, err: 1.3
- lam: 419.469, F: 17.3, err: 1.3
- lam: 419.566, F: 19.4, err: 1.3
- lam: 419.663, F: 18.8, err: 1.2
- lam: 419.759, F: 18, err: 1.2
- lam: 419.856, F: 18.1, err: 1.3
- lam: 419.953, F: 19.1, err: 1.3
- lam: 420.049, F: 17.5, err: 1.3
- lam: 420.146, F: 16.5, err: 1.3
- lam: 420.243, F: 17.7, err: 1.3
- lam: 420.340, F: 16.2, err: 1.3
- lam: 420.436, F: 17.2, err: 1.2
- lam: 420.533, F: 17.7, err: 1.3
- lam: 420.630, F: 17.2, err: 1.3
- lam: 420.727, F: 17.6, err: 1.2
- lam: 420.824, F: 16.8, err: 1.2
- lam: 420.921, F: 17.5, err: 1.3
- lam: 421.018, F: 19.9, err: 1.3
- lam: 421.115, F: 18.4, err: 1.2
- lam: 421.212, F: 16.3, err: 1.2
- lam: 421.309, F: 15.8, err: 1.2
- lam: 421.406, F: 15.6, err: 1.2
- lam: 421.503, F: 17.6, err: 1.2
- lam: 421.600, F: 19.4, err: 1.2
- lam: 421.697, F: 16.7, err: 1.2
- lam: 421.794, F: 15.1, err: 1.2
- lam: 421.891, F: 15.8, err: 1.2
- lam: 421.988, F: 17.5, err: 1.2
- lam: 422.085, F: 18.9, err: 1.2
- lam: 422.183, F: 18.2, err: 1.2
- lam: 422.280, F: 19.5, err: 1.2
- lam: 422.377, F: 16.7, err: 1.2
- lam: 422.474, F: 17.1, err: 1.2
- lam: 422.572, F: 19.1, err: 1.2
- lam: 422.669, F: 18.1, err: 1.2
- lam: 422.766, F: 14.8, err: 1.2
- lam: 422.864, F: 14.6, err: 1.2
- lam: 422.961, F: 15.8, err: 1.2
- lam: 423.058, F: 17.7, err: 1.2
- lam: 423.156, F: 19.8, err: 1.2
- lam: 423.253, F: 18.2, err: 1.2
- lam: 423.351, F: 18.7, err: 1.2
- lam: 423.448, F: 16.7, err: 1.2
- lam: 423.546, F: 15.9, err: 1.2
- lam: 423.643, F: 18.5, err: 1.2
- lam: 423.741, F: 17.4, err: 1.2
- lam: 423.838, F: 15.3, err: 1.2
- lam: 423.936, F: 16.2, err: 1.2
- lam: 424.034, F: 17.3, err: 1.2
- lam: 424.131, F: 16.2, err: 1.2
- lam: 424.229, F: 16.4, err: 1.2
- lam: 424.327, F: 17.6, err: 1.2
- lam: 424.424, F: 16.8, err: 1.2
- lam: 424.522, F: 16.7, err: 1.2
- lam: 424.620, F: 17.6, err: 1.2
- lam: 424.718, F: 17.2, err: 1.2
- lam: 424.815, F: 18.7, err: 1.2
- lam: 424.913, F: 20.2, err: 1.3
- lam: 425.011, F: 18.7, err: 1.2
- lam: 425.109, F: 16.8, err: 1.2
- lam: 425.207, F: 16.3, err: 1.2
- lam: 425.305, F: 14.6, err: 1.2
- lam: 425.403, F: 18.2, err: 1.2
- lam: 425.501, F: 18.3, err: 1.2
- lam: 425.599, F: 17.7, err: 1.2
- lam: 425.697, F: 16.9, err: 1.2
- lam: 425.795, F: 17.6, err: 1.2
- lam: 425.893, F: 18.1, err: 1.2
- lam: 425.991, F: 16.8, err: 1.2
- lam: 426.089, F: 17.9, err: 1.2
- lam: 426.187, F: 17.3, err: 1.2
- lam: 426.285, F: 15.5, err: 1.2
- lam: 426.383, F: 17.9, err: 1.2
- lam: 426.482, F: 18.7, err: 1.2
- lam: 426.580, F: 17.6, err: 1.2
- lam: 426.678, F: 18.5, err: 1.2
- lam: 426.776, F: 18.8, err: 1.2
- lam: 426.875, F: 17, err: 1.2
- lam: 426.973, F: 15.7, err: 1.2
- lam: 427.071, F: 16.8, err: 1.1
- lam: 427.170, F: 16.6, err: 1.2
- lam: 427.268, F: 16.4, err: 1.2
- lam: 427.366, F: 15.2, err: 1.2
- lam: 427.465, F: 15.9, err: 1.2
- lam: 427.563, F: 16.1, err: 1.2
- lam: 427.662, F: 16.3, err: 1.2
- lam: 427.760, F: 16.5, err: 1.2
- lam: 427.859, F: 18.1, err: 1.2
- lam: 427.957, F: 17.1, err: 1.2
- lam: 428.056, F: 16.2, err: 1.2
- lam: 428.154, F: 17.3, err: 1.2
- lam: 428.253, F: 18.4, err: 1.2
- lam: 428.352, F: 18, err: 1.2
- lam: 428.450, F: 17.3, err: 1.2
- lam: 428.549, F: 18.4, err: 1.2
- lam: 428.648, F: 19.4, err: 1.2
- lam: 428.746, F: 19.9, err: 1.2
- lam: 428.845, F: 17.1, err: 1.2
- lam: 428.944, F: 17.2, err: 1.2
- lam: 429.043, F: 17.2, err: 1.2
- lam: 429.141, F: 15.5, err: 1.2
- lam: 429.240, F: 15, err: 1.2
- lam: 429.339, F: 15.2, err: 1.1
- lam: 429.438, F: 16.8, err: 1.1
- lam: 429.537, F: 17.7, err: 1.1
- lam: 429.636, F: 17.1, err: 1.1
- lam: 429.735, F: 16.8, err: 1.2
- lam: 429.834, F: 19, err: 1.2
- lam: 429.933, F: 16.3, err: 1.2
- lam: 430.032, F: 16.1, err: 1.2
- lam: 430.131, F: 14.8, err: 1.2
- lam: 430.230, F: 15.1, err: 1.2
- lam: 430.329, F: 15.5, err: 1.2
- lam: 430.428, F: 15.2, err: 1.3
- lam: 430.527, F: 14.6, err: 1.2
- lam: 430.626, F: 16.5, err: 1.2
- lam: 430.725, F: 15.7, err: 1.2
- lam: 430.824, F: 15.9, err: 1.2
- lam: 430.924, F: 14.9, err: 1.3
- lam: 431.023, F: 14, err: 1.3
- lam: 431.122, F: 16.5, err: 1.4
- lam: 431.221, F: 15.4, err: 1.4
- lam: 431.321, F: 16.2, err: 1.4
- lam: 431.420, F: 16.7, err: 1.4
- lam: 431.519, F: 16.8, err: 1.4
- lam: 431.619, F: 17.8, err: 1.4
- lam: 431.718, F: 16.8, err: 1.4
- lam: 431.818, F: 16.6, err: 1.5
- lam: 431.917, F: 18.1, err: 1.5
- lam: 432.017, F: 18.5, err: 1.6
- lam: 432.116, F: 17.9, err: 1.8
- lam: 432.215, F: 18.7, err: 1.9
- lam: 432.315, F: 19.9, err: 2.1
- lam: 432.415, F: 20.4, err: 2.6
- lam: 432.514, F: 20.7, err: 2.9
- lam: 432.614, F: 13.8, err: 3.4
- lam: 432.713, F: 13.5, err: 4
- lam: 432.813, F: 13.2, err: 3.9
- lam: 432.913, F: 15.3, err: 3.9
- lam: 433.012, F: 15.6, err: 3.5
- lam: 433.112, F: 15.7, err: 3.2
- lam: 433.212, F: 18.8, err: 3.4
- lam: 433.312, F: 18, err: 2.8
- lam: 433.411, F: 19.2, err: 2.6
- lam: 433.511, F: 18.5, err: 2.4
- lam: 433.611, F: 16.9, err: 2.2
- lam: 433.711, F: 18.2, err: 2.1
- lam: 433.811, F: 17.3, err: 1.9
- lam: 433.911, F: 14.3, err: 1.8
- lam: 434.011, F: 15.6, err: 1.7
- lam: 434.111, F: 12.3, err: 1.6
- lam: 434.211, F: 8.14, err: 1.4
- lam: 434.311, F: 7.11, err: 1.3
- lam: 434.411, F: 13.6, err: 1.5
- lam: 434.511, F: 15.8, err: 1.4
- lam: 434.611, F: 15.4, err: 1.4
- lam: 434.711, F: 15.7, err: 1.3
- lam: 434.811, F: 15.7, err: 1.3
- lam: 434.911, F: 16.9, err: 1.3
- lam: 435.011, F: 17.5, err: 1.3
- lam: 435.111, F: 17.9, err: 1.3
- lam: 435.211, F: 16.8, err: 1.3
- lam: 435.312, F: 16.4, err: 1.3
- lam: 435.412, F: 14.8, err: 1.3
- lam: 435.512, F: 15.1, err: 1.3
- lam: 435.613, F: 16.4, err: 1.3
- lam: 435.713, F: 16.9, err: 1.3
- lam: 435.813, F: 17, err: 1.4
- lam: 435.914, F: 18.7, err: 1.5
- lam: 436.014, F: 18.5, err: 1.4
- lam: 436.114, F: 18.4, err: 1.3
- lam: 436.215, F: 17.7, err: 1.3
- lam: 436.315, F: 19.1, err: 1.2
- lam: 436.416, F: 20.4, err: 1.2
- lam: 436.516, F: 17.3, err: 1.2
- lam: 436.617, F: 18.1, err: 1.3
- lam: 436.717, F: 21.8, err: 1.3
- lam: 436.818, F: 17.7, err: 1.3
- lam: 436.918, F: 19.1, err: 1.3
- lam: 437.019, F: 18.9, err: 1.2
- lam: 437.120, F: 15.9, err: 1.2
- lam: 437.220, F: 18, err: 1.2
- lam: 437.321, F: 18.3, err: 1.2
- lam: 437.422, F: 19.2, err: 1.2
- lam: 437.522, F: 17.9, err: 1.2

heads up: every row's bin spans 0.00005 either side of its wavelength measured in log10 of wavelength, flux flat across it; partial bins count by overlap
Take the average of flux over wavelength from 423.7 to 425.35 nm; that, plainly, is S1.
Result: 17.1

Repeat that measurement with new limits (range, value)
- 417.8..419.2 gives 17.8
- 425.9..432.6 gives 17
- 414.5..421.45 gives 17.8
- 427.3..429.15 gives 17.2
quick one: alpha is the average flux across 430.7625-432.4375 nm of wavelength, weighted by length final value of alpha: 17.1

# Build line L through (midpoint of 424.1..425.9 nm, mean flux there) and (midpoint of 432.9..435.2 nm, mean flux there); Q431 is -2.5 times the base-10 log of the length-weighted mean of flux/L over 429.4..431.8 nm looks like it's 0.01 mag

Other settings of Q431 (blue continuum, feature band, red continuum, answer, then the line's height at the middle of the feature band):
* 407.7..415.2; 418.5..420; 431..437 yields -0.05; 17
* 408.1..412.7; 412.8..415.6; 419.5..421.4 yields -0.03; 17.2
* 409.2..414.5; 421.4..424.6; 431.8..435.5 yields -0.04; 16.6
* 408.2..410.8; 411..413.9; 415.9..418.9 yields -0.04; 17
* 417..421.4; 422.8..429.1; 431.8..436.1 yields -0.01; 17.1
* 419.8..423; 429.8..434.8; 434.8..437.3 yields 0.10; 17.6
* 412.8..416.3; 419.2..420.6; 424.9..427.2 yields -0.01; 17.6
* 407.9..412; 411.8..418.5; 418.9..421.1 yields -0.04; 17.3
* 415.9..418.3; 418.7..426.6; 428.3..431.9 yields 0.00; 17.3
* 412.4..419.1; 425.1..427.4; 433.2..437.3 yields 0.01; 17.2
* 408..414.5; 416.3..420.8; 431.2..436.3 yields -0.06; 16.9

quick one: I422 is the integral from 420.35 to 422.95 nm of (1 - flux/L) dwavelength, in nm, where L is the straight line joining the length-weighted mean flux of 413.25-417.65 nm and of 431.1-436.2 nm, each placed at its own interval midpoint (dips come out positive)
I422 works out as 0.02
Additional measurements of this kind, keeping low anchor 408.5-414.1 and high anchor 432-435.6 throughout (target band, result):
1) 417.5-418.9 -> -0.097 nm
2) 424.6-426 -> -0.098 nm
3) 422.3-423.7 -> -0.064 nm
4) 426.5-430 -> -0.170 nm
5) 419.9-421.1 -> -0.068 nm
